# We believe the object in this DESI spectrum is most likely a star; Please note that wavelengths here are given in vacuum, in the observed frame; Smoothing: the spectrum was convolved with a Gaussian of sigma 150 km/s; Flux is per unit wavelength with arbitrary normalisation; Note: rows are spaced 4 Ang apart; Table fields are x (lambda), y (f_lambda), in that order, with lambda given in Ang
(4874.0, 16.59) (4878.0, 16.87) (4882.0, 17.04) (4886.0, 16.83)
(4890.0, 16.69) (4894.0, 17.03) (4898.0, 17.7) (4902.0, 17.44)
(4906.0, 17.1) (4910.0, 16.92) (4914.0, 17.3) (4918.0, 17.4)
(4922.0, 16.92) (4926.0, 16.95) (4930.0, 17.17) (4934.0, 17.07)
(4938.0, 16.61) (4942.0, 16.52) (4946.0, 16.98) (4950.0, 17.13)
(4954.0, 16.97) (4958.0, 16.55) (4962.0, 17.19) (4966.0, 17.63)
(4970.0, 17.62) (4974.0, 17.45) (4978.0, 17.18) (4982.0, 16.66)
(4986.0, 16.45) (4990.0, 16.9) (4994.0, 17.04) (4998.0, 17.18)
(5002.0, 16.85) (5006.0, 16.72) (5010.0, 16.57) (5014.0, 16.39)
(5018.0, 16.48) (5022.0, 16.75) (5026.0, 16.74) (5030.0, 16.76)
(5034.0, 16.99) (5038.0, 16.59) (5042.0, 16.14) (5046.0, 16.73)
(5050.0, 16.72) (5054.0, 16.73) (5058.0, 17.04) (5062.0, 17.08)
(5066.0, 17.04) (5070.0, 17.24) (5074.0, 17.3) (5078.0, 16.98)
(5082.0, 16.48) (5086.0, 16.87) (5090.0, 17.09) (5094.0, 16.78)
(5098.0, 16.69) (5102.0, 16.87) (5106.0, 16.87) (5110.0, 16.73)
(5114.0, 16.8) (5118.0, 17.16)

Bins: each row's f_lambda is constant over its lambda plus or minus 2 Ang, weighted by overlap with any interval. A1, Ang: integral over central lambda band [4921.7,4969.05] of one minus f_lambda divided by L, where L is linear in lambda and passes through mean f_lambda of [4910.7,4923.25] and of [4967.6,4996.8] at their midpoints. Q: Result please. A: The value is 0.4 Ang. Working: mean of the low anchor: 17.2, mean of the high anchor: 17.1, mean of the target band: 17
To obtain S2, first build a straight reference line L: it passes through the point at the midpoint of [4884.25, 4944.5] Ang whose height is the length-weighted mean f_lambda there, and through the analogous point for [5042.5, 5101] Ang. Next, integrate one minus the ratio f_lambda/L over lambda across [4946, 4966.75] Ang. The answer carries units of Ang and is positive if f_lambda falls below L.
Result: -0.1 Ang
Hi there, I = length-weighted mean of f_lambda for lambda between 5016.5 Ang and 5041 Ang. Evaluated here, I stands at 16.7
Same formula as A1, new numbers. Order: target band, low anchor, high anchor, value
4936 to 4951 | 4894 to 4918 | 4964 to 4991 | 0.4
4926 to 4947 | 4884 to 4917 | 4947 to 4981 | 0.4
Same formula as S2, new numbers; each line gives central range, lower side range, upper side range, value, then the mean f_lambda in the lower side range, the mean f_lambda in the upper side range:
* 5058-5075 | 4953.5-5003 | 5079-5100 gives -0.3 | 17.1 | 16.8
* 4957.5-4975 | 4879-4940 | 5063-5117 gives -0.3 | 17.1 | 16.9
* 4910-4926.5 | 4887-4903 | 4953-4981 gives 0.1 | 17.2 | 17.2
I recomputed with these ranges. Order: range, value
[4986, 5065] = 16.8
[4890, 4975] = 17.1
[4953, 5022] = 16.9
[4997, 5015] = 16.7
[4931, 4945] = 16.8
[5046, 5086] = 16.9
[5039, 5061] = 16.7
